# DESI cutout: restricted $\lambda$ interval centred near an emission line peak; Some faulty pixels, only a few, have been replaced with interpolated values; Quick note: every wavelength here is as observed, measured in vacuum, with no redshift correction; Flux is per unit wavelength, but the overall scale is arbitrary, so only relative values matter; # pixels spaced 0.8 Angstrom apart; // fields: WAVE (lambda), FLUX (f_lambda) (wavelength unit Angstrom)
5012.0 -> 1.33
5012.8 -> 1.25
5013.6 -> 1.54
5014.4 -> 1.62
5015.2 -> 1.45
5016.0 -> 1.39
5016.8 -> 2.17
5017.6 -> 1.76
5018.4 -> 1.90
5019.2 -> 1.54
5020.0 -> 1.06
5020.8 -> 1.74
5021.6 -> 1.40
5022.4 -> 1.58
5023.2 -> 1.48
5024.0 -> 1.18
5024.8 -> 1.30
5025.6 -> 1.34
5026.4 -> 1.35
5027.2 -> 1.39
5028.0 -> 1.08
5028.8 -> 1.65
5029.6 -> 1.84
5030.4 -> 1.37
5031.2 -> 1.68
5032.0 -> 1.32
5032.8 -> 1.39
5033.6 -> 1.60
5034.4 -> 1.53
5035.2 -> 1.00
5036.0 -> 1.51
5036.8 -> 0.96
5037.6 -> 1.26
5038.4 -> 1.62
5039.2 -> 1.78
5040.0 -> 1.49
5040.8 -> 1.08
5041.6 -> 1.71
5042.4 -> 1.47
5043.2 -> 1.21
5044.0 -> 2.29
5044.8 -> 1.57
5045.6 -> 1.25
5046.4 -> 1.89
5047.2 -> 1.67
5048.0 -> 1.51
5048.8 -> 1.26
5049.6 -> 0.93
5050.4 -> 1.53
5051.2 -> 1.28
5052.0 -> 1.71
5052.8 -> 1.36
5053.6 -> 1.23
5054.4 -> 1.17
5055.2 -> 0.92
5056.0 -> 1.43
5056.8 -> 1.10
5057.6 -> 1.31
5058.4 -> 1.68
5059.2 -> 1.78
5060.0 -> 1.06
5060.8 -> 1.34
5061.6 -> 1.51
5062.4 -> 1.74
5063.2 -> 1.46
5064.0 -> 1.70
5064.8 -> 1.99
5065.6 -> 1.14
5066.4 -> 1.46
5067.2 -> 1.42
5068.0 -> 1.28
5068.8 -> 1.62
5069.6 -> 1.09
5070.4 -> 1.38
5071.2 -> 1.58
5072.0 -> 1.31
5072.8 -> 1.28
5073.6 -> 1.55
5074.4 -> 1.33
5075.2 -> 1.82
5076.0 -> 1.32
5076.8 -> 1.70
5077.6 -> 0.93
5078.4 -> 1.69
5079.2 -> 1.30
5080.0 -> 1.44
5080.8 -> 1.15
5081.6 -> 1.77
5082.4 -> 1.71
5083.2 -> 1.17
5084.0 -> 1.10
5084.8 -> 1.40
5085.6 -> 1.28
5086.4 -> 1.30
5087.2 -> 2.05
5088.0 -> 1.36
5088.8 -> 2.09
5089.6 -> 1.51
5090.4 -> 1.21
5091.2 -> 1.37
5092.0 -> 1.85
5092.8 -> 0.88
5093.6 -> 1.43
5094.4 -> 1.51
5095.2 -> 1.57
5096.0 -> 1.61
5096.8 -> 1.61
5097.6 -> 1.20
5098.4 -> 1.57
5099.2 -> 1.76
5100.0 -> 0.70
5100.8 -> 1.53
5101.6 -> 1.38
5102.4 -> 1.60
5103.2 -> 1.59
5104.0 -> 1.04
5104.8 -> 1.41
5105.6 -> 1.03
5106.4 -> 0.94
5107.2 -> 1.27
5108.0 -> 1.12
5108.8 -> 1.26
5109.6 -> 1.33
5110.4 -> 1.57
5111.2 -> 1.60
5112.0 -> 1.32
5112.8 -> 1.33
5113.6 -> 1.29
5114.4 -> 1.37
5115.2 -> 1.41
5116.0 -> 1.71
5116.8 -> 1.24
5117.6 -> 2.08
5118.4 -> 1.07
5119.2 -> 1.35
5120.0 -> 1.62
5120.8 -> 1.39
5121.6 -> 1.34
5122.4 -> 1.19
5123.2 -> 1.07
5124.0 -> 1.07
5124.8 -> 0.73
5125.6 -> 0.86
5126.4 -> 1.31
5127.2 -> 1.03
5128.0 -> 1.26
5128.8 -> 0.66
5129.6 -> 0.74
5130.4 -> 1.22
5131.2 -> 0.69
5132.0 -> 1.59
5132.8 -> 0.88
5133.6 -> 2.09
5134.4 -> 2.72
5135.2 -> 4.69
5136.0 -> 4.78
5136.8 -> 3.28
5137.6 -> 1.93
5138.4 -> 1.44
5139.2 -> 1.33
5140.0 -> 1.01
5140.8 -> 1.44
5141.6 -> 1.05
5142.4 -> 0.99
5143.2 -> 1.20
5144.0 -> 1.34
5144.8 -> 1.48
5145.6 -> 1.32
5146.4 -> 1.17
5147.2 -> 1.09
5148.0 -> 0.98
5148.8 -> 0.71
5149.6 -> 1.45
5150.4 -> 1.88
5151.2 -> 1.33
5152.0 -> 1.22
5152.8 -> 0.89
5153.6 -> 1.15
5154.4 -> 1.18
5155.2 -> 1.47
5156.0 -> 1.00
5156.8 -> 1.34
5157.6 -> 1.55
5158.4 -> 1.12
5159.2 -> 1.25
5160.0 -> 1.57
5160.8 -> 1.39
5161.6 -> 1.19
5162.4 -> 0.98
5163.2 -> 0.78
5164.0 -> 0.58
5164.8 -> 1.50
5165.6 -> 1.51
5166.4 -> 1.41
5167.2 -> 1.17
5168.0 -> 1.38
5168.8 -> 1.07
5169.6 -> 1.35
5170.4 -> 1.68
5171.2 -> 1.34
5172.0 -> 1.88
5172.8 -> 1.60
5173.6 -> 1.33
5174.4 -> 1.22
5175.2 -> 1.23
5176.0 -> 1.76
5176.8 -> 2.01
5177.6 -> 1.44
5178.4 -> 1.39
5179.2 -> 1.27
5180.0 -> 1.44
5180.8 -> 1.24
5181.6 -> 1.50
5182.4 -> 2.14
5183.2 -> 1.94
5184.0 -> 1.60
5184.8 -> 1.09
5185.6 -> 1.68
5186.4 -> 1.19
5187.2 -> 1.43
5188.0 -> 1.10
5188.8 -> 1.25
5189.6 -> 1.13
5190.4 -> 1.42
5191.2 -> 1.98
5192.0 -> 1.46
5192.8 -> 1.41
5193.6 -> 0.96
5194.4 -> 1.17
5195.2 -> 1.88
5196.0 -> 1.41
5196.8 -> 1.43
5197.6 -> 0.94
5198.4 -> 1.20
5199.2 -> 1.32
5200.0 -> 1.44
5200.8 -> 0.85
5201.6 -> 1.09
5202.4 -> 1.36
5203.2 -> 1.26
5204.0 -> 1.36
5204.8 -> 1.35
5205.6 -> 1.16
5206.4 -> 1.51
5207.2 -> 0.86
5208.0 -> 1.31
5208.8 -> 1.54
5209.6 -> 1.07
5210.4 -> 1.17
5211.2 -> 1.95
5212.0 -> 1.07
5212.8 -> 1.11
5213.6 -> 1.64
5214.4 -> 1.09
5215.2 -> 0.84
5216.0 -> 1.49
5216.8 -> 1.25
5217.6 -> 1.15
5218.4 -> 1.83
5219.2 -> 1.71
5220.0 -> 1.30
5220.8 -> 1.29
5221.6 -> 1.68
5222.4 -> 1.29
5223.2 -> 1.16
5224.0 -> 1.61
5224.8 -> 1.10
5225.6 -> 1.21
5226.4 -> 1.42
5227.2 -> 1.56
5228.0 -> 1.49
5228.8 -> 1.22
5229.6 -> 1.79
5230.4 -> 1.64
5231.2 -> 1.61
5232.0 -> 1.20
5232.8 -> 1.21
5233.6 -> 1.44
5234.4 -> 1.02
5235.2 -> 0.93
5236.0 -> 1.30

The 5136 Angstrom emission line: Hbeta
